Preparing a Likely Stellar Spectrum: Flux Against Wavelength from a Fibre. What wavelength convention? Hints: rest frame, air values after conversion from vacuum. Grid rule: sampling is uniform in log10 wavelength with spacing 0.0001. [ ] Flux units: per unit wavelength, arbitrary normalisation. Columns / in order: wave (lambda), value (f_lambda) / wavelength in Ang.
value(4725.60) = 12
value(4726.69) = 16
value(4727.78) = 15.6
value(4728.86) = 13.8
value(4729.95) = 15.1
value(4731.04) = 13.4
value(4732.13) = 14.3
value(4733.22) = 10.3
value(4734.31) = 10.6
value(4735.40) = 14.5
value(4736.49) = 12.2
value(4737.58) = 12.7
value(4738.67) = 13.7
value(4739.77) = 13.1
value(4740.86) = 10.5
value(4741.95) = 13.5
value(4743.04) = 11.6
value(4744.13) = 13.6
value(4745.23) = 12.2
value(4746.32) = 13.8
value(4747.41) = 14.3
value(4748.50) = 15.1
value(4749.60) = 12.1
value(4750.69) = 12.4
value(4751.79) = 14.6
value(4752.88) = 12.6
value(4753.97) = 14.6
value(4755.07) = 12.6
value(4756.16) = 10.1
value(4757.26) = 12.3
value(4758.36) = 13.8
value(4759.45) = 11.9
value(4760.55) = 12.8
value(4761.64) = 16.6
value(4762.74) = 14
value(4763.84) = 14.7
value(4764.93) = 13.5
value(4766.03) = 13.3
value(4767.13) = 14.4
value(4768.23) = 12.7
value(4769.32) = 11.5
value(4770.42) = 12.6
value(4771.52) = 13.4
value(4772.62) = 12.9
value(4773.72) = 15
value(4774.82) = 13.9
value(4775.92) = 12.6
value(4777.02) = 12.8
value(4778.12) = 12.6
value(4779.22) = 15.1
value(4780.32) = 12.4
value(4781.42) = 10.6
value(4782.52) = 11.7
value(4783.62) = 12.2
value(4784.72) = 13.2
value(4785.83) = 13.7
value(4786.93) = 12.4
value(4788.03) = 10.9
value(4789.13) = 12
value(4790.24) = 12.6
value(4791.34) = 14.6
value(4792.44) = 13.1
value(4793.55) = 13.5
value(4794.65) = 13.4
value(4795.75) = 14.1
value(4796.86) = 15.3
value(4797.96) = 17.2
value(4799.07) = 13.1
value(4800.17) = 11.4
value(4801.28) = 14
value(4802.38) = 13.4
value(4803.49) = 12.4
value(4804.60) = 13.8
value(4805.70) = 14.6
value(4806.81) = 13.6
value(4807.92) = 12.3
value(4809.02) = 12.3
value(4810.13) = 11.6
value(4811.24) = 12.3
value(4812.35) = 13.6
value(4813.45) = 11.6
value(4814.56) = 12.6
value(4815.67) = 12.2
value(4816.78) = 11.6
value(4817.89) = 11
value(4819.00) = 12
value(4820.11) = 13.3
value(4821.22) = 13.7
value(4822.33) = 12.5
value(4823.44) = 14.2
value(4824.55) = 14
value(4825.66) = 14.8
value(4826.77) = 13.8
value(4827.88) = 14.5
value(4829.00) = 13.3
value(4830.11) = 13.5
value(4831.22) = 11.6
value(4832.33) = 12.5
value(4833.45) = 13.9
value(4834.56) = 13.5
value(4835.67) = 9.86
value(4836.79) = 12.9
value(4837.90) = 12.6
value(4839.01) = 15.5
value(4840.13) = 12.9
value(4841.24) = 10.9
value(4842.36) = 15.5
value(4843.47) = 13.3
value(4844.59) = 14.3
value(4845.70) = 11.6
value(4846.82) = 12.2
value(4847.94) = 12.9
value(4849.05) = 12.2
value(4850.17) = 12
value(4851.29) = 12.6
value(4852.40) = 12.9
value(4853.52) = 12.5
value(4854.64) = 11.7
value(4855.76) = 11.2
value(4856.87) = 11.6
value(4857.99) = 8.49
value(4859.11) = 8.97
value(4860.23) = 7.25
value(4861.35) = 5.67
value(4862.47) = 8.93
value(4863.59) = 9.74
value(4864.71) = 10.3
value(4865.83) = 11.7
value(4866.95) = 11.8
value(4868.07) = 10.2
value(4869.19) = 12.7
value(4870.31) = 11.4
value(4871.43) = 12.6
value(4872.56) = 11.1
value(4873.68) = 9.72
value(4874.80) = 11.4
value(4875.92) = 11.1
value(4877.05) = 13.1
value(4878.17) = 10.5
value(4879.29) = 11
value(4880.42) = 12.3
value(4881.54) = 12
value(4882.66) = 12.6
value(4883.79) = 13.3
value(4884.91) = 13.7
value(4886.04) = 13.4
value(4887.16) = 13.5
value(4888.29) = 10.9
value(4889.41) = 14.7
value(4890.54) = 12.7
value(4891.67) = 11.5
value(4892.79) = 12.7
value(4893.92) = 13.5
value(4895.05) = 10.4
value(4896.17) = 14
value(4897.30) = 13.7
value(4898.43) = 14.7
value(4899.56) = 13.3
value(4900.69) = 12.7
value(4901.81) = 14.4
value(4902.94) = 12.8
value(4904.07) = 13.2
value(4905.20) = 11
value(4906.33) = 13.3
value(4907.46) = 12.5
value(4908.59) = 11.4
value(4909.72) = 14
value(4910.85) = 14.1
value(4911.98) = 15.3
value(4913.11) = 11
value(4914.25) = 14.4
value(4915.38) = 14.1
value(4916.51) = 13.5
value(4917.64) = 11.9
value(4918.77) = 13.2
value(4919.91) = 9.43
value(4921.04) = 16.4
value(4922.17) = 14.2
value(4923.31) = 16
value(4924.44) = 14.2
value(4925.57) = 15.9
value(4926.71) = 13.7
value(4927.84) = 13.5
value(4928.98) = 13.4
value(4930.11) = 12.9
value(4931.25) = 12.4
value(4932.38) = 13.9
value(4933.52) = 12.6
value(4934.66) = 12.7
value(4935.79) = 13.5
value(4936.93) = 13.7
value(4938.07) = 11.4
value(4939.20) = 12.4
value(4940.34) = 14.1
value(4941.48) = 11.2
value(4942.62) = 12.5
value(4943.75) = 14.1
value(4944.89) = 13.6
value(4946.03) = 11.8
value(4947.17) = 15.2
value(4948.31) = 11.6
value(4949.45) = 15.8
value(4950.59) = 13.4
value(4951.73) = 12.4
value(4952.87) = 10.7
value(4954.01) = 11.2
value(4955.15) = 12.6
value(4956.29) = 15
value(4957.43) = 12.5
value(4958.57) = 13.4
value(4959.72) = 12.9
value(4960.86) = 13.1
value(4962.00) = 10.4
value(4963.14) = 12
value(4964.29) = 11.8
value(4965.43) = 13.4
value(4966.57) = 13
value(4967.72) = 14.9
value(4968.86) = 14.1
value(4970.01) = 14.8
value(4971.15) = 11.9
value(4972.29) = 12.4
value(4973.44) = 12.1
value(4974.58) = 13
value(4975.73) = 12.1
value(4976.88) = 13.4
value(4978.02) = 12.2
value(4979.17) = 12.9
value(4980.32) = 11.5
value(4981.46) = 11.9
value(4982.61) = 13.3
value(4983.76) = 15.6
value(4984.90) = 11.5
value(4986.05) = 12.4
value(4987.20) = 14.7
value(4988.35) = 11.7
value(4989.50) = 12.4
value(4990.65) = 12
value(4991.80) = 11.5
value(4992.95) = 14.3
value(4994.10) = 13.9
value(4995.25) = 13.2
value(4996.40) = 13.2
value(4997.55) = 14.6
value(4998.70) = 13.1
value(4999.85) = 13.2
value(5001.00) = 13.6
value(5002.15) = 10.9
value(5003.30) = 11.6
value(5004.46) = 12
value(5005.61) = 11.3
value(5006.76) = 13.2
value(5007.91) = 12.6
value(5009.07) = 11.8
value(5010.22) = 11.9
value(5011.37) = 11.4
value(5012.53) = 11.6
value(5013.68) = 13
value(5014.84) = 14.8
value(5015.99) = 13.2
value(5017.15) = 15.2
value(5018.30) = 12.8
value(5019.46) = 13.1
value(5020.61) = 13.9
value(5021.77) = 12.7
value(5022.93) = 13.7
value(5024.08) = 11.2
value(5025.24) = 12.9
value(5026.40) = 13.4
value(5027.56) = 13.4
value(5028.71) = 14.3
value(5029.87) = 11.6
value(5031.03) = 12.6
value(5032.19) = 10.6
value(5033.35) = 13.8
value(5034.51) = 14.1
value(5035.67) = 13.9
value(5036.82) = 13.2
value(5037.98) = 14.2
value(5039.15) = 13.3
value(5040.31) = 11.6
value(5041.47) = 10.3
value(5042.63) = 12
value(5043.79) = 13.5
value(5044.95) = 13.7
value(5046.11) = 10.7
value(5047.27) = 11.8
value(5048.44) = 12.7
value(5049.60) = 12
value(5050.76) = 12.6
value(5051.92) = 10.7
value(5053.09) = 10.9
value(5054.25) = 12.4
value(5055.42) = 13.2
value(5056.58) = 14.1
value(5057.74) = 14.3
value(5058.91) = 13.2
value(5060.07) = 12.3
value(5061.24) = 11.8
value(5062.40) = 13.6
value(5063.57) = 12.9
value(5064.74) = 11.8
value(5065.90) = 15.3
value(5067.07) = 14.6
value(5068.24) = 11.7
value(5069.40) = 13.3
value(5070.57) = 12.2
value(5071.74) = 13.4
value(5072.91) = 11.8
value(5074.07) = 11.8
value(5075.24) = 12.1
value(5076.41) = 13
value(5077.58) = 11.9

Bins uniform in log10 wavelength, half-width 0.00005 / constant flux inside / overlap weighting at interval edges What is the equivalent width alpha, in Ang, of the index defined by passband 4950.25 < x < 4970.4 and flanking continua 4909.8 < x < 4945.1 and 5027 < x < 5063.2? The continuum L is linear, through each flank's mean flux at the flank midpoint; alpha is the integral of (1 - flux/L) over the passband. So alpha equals 0.5 Ang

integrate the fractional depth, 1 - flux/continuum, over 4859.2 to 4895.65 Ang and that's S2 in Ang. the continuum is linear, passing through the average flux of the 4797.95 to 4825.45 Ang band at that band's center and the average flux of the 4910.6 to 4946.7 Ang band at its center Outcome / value 4.7 Ang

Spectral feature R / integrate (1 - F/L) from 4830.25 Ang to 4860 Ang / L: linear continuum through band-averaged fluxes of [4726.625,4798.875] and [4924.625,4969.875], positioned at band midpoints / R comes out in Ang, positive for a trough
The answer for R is 2.0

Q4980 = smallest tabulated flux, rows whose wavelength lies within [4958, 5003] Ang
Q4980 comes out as 10.4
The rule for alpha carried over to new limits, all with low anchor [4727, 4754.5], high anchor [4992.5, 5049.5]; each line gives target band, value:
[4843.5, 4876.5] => 5.0 Ang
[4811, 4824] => 0.6 Ang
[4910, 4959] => -1.3 Ang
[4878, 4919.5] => 0.3 Ang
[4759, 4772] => -0.3 Ang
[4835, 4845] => 0.0 Ang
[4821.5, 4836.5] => -0.1 Ang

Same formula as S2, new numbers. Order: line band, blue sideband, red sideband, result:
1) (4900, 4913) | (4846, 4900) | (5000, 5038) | -1.2 Ang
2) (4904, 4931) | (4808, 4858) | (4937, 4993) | -1.4 Ang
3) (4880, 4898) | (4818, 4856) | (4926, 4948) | 0.3 Ang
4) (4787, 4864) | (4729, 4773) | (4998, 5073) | 2.8 Ang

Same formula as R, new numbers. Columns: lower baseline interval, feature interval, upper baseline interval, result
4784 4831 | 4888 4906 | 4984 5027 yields 0.1 Ang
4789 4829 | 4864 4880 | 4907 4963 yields 2.3 Ang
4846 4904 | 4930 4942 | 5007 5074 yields -0.6 Ang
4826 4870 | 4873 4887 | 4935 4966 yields 0.2 Ang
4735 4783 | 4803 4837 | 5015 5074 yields 0.4 Ang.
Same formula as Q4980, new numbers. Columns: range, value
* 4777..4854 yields 9.86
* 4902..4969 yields 9.43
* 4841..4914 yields 5.67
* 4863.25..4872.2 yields 9.74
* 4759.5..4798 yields 10.6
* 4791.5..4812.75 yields 11.4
